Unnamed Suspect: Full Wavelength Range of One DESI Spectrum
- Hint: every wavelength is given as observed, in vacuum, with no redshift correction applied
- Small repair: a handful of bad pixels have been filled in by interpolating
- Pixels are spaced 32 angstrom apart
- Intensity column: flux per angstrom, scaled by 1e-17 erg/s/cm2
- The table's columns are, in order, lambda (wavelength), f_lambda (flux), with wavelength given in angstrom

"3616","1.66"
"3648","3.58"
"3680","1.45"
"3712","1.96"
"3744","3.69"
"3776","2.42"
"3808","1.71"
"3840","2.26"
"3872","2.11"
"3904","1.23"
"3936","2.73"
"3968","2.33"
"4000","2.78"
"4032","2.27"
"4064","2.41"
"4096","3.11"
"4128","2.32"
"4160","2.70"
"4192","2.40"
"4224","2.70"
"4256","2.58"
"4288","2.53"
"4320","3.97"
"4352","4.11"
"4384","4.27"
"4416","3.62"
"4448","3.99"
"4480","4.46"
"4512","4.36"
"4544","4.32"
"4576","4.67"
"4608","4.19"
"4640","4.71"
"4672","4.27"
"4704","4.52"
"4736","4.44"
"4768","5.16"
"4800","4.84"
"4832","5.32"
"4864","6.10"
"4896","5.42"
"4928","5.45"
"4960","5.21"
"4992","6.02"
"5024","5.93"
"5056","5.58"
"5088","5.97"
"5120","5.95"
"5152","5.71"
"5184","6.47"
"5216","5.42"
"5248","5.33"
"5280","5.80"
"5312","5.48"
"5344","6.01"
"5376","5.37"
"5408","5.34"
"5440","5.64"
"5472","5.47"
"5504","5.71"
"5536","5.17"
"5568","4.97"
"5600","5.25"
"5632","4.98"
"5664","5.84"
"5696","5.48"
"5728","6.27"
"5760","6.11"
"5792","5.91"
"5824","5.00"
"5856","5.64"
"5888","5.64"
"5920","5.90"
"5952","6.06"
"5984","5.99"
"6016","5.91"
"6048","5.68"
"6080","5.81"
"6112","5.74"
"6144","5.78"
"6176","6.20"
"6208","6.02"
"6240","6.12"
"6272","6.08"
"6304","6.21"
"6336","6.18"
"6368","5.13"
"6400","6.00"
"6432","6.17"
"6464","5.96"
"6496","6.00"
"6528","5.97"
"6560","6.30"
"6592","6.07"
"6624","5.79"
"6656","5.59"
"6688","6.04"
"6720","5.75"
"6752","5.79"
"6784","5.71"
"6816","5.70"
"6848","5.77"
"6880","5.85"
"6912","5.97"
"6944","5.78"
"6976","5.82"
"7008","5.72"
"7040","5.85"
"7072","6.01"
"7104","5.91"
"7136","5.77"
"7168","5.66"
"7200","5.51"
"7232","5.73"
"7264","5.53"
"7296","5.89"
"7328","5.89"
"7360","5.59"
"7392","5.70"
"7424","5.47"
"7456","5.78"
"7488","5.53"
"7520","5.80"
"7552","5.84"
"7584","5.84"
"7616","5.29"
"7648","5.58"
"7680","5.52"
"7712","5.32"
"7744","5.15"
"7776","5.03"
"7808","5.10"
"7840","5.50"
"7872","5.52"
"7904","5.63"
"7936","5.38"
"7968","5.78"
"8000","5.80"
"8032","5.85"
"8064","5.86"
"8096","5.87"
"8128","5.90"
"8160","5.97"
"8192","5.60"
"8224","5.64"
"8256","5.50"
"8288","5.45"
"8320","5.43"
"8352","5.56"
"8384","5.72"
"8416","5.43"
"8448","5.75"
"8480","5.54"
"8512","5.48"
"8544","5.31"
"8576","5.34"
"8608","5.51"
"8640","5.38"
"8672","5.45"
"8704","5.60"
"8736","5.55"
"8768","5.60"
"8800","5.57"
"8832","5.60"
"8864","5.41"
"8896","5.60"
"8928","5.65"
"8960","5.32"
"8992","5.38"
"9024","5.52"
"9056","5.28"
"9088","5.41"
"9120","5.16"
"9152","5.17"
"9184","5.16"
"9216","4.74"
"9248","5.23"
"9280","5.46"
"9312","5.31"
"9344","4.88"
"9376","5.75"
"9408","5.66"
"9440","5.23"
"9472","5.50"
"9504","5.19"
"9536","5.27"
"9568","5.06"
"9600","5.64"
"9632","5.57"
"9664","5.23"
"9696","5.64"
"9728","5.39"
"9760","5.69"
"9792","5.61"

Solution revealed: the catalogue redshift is 0.08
